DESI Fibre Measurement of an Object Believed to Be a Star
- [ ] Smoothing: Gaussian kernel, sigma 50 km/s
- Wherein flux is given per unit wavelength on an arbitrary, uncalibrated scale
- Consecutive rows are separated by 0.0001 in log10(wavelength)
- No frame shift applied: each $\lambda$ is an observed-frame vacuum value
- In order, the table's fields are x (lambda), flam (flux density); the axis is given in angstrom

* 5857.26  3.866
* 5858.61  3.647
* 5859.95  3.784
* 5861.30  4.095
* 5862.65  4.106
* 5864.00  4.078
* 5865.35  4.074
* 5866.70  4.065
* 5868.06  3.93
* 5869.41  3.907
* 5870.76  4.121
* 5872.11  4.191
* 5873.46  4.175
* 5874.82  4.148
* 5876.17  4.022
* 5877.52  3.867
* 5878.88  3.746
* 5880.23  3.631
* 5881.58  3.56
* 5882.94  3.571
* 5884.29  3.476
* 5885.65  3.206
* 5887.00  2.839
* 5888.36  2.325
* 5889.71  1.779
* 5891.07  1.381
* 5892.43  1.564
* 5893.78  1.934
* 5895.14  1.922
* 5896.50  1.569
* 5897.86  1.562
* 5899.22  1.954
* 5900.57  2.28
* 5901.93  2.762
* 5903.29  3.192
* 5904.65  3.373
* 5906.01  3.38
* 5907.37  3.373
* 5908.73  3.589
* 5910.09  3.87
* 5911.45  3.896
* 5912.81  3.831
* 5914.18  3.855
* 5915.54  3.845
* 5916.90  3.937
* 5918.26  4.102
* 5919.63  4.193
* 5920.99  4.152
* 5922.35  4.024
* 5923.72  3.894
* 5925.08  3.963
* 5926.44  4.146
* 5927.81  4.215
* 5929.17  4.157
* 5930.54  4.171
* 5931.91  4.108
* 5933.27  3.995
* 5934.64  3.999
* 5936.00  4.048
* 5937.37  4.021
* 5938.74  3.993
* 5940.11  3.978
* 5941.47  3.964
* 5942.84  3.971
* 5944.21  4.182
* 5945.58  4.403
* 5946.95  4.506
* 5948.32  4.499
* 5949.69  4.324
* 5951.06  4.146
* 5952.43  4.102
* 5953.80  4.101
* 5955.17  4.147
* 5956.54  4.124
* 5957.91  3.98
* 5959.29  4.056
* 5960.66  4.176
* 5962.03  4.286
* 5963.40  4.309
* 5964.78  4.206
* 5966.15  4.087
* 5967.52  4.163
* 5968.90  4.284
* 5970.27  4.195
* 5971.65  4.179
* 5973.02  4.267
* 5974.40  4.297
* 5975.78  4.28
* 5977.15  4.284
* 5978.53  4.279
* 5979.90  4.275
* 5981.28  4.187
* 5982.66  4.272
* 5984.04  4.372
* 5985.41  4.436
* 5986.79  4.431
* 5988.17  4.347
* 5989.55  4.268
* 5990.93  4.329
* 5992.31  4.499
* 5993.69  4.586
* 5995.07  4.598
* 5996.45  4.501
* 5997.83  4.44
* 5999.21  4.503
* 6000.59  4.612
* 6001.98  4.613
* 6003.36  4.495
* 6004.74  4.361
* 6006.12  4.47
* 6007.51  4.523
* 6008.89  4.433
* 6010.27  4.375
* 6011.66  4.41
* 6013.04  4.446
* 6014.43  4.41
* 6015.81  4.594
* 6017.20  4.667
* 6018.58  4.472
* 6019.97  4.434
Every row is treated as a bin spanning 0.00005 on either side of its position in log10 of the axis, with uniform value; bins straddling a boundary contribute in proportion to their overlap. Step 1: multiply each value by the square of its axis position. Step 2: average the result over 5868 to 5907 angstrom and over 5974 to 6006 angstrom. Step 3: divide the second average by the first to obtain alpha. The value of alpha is 1.52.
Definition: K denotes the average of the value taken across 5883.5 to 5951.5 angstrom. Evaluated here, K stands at 3.48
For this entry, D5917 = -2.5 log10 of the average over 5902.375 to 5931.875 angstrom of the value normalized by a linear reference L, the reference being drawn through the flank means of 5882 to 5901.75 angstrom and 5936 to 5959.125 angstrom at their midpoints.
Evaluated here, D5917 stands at -0.23 mag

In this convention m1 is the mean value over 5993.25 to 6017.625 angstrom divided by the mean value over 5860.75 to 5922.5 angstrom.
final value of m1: 1.34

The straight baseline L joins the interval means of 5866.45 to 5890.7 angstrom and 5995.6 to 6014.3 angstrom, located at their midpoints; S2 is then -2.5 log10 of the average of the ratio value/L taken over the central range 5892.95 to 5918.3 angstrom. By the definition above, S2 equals 0.23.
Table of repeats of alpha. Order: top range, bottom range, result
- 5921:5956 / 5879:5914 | 1.48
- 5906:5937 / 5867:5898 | 1.30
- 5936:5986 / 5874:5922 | 1.36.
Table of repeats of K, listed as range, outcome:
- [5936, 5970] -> 4.16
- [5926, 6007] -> 4.26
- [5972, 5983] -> 4.26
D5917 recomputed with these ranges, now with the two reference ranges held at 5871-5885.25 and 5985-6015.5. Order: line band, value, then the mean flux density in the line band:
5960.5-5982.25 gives 0.02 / 4.24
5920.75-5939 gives 0.01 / 4.06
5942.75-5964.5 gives 0.00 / 4.21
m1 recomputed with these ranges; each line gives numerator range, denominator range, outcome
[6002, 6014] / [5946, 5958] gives 1.05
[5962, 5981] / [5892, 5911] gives 1.61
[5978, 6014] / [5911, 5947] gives 1.09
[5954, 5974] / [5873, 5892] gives 1.29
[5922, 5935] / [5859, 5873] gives 1.01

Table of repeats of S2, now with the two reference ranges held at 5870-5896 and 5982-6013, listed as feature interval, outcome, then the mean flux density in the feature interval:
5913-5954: -0.11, 4.1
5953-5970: -0.03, 4.16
